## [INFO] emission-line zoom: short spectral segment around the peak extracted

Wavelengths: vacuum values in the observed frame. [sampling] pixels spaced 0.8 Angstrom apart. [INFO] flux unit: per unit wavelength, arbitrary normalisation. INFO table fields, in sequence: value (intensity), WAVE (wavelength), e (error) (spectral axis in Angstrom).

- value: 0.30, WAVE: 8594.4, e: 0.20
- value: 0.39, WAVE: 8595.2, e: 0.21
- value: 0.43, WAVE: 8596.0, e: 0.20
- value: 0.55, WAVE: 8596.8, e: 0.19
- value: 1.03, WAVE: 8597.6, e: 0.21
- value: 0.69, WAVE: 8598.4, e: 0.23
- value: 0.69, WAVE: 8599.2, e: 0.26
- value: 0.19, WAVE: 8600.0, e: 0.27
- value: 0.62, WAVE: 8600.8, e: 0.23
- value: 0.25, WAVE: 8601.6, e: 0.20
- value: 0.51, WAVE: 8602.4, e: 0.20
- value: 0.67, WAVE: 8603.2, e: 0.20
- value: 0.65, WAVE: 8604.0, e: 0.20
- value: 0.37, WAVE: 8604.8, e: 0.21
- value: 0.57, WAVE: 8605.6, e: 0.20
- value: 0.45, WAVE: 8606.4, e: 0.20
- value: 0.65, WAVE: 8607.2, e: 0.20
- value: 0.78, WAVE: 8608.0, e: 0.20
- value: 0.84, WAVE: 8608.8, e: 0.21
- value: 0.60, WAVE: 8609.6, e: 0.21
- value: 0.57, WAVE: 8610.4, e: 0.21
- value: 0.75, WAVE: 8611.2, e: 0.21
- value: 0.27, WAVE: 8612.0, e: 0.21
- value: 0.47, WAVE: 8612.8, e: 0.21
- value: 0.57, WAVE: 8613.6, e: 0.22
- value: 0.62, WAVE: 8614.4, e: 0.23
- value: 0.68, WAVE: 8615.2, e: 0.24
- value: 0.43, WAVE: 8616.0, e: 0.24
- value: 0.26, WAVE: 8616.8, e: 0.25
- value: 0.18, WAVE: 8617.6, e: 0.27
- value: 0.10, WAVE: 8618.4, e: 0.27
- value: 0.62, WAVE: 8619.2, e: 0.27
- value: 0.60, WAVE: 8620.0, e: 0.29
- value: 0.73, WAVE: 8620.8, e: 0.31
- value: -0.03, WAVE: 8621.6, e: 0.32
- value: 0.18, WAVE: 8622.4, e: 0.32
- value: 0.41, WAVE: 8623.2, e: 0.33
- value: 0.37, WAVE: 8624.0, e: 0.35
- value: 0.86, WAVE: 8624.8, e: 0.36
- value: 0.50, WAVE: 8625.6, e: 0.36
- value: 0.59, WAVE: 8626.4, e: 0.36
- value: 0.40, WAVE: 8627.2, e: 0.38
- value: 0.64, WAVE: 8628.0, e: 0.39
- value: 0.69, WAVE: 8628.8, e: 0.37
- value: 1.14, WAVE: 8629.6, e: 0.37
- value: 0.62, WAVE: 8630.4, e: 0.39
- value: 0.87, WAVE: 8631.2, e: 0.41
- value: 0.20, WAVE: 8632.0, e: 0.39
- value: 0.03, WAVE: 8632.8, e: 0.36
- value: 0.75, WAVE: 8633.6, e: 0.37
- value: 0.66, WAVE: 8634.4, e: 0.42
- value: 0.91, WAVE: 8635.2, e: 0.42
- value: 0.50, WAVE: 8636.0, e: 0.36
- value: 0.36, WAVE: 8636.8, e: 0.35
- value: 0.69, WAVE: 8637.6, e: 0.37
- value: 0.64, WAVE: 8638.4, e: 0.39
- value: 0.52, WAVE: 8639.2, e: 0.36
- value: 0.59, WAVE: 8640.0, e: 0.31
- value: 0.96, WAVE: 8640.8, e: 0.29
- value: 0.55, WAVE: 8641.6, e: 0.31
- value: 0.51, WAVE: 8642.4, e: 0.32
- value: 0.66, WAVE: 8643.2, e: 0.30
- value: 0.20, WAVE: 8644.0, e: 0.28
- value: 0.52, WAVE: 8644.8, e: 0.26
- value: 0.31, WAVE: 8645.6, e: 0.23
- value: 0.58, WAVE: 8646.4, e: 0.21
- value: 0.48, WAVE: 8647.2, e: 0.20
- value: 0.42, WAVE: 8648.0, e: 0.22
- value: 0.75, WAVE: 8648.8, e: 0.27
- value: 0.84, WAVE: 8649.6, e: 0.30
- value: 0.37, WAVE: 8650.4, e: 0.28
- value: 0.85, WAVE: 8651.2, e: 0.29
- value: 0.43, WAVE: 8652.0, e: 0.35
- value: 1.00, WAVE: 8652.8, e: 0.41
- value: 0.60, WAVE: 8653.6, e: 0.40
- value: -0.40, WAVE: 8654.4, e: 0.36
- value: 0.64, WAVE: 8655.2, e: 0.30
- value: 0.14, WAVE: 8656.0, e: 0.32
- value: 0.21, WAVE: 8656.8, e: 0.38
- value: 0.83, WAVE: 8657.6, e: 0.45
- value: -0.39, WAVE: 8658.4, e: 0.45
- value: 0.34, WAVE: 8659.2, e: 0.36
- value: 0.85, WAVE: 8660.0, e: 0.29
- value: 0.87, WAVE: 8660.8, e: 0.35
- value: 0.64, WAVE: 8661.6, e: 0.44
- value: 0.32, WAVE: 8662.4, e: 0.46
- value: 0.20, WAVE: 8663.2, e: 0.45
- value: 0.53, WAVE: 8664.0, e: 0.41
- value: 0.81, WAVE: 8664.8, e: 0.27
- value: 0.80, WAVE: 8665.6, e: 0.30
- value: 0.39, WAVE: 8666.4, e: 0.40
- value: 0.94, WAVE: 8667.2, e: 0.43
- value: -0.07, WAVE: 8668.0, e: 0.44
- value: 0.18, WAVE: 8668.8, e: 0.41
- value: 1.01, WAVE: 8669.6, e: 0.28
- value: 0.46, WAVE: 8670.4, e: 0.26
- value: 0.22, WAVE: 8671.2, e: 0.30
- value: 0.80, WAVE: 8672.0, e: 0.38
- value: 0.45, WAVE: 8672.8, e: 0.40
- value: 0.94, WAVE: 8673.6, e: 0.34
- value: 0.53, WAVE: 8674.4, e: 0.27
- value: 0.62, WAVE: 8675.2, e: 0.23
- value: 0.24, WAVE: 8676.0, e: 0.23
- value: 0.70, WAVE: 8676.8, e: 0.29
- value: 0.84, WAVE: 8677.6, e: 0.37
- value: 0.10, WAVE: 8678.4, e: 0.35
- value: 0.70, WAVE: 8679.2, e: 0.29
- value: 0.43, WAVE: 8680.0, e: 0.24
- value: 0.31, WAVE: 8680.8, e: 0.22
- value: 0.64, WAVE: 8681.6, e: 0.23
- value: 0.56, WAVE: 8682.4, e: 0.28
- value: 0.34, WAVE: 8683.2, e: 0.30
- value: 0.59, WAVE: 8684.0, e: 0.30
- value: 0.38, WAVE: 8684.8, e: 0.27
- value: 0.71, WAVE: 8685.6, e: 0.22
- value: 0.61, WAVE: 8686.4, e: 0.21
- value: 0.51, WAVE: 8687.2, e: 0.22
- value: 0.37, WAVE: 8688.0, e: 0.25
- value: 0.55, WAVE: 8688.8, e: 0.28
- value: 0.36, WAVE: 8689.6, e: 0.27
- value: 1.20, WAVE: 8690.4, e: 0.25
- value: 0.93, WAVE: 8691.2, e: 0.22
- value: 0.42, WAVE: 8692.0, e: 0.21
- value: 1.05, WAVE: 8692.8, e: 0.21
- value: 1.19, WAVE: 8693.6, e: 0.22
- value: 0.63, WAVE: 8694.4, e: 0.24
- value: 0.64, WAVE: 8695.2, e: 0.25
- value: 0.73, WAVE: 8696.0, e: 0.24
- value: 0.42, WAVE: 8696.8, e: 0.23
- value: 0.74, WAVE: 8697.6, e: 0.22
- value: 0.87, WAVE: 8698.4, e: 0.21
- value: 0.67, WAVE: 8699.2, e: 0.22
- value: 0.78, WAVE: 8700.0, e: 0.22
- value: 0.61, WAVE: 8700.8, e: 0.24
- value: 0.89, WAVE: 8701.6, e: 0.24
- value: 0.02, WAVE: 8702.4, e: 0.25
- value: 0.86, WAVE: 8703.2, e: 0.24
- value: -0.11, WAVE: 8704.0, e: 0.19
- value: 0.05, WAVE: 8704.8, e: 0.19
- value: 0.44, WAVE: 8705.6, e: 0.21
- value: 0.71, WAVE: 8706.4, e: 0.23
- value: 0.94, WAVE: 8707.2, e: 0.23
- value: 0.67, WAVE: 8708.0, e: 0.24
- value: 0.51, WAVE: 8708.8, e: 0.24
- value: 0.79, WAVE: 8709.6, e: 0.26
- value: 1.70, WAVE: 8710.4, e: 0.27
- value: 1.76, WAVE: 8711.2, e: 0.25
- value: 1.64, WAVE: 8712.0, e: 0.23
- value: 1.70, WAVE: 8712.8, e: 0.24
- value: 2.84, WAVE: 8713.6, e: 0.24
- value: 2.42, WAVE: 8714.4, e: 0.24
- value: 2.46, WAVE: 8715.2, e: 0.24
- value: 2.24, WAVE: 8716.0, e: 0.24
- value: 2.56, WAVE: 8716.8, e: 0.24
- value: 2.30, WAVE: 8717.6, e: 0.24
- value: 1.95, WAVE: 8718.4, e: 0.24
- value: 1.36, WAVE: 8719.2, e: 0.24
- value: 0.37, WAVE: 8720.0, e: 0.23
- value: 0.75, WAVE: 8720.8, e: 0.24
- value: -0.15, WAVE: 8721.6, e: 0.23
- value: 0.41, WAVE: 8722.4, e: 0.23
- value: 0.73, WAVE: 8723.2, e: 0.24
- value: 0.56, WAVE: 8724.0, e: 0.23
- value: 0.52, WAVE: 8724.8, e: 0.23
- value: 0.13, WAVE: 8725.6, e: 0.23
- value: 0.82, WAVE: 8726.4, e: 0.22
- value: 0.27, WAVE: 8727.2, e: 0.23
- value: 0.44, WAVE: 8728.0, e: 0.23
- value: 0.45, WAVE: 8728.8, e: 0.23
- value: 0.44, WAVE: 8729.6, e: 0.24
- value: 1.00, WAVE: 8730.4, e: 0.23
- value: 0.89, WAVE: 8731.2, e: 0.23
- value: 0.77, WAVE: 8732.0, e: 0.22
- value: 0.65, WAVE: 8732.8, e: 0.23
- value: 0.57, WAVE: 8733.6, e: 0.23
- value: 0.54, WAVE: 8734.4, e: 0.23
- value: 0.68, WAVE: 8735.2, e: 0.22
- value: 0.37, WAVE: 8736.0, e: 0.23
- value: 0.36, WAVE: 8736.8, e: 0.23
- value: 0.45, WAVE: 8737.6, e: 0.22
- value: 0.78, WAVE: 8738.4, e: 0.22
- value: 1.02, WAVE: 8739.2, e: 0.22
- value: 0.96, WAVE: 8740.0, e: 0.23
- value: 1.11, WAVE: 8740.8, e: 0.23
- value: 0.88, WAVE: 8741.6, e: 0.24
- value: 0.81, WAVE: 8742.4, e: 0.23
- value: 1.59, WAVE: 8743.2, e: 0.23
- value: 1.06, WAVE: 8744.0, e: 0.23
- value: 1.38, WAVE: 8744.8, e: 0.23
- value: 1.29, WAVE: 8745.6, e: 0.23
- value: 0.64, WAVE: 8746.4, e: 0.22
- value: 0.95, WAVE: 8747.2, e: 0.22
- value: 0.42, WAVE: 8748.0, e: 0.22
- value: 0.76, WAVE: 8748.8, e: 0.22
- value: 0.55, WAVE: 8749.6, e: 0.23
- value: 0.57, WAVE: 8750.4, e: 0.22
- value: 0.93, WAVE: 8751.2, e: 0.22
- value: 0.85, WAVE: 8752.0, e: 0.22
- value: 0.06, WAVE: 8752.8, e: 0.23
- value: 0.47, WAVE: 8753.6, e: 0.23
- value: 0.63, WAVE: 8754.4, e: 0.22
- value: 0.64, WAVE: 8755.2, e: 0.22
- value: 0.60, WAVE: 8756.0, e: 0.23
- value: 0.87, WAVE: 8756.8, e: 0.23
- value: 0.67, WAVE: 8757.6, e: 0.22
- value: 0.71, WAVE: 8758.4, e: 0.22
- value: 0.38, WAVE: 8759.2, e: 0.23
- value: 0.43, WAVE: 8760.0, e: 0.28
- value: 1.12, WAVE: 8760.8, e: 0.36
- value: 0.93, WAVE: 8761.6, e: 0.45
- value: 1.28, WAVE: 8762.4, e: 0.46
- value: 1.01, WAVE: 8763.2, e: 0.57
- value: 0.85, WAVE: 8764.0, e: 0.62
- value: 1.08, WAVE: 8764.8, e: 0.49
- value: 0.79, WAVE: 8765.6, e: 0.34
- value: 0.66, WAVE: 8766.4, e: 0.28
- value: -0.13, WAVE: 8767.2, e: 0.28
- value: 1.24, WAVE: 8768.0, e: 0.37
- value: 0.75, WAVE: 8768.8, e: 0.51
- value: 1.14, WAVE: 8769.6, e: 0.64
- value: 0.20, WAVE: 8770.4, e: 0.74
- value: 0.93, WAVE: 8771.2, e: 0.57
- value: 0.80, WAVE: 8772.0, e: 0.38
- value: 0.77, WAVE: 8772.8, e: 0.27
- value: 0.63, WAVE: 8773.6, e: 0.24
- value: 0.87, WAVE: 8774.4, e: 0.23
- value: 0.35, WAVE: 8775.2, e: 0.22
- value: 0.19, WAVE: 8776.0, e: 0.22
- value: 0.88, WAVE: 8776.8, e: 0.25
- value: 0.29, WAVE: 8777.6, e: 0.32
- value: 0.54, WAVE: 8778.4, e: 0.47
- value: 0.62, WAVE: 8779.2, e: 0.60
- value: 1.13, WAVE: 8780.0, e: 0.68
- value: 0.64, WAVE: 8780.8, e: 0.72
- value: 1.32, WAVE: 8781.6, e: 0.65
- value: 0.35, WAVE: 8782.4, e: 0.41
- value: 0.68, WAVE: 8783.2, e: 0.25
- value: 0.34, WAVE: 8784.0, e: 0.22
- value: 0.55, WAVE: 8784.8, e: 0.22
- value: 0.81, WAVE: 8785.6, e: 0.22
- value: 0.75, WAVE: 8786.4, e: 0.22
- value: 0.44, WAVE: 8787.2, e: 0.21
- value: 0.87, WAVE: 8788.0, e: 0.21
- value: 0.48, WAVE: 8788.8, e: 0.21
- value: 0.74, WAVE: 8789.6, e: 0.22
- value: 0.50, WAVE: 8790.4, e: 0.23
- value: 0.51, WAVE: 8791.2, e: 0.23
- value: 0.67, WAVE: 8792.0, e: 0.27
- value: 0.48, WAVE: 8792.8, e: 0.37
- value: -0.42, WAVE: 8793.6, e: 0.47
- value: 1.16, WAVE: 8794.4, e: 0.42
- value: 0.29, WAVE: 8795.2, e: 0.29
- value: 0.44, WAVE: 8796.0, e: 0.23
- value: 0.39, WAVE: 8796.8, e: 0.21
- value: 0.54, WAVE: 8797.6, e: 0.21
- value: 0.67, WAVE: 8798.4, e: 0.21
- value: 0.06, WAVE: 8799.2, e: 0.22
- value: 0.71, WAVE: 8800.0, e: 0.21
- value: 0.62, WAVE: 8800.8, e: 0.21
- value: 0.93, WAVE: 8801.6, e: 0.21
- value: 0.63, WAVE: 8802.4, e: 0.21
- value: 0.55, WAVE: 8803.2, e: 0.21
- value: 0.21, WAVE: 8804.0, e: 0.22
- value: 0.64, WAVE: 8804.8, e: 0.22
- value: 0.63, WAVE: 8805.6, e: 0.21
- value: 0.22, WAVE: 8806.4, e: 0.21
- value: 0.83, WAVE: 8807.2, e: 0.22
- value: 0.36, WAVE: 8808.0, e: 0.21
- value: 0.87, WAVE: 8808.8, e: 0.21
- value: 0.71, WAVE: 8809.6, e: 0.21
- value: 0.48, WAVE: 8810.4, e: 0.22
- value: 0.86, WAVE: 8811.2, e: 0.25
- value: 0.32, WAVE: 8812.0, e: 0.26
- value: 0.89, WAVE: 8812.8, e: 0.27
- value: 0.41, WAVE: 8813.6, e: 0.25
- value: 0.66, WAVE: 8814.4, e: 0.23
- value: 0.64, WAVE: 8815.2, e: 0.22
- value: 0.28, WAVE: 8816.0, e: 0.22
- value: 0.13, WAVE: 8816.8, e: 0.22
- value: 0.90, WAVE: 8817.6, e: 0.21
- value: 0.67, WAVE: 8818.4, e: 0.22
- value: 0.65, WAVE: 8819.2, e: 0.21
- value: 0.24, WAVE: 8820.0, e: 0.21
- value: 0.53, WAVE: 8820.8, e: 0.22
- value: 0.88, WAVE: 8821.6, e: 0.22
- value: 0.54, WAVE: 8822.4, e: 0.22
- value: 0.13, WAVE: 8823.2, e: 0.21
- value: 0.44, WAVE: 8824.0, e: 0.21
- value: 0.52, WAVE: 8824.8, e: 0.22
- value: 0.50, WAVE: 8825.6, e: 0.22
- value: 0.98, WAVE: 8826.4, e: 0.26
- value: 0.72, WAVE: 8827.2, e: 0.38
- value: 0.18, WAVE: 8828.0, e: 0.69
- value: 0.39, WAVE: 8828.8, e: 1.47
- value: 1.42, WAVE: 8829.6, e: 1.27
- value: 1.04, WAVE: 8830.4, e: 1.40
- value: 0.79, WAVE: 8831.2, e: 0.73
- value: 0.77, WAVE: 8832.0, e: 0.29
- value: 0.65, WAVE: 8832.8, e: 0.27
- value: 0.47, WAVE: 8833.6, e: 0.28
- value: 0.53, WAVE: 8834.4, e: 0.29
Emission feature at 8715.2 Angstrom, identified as Halpha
